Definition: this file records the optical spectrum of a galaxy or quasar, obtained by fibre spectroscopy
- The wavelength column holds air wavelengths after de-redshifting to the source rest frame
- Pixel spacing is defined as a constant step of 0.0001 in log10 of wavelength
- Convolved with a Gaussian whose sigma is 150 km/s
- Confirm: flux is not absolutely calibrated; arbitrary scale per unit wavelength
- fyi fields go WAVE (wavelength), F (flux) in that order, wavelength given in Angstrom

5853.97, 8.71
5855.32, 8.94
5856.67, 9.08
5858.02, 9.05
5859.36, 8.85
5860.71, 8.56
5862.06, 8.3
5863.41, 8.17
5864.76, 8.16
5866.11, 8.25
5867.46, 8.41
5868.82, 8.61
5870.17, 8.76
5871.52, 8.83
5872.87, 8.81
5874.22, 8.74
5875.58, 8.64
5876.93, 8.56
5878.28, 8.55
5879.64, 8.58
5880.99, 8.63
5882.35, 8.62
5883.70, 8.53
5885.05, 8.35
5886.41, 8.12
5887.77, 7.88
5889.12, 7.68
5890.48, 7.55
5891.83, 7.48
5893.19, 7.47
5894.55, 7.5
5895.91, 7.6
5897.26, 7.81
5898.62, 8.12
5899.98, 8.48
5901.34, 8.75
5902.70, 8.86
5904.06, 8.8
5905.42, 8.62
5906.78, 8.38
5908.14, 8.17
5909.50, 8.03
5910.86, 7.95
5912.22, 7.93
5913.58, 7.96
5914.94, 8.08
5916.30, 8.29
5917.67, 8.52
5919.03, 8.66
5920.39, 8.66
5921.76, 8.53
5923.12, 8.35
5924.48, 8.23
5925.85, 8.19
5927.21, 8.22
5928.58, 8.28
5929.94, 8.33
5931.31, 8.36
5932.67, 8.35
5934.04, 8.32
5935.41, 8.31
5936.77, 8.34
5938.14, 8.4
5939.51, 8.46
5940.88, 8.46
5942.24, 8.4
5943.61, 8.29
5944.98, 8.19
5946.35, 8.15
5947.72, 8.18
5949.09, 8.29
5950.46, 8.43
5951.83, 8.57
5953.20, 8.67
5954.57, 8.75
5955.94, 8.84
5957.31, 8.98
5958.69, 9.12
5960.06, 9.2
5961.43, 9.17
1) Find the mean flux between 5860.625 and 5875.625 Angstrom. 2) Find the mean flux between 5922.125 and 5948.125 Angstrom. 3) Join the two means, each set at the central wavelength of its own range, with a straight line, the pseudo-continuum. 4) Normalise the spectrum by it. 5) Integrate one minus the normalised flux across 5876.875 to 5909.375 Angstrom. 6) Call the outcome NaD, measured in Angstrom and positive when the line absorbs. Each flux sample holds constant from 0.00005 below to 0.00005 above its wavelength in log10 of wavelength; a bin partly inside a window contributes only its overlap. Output 0.90 Angstrom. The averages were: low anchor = 8.51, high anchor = 8.31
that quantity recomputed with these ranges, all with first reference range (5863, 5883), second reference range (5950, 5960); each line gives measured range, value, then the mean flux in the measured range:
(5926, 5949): 1.1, 8.31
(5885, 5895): 1.0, 7.72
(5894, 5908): 0.6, 8.29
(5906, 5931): 1.2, 8.27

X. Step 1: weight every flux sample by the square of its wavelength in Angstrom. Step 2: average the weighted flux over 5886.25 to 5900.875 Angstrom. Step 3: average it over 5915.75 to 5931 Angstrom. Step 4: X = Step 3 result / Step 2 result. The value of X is 1.09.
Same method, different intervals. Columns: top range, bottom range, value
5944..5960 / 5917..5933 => 1.03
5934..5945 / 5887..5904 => 1.07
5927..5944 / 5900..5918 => 1.01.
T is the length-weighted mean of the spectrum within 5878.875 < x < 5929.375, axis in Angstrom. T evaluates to 8.21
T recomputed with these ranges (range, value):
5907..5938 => 8.28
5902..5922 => 8.36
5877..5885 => 8.57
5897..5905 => 8.5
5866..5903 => 8.28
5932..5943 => 8.38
